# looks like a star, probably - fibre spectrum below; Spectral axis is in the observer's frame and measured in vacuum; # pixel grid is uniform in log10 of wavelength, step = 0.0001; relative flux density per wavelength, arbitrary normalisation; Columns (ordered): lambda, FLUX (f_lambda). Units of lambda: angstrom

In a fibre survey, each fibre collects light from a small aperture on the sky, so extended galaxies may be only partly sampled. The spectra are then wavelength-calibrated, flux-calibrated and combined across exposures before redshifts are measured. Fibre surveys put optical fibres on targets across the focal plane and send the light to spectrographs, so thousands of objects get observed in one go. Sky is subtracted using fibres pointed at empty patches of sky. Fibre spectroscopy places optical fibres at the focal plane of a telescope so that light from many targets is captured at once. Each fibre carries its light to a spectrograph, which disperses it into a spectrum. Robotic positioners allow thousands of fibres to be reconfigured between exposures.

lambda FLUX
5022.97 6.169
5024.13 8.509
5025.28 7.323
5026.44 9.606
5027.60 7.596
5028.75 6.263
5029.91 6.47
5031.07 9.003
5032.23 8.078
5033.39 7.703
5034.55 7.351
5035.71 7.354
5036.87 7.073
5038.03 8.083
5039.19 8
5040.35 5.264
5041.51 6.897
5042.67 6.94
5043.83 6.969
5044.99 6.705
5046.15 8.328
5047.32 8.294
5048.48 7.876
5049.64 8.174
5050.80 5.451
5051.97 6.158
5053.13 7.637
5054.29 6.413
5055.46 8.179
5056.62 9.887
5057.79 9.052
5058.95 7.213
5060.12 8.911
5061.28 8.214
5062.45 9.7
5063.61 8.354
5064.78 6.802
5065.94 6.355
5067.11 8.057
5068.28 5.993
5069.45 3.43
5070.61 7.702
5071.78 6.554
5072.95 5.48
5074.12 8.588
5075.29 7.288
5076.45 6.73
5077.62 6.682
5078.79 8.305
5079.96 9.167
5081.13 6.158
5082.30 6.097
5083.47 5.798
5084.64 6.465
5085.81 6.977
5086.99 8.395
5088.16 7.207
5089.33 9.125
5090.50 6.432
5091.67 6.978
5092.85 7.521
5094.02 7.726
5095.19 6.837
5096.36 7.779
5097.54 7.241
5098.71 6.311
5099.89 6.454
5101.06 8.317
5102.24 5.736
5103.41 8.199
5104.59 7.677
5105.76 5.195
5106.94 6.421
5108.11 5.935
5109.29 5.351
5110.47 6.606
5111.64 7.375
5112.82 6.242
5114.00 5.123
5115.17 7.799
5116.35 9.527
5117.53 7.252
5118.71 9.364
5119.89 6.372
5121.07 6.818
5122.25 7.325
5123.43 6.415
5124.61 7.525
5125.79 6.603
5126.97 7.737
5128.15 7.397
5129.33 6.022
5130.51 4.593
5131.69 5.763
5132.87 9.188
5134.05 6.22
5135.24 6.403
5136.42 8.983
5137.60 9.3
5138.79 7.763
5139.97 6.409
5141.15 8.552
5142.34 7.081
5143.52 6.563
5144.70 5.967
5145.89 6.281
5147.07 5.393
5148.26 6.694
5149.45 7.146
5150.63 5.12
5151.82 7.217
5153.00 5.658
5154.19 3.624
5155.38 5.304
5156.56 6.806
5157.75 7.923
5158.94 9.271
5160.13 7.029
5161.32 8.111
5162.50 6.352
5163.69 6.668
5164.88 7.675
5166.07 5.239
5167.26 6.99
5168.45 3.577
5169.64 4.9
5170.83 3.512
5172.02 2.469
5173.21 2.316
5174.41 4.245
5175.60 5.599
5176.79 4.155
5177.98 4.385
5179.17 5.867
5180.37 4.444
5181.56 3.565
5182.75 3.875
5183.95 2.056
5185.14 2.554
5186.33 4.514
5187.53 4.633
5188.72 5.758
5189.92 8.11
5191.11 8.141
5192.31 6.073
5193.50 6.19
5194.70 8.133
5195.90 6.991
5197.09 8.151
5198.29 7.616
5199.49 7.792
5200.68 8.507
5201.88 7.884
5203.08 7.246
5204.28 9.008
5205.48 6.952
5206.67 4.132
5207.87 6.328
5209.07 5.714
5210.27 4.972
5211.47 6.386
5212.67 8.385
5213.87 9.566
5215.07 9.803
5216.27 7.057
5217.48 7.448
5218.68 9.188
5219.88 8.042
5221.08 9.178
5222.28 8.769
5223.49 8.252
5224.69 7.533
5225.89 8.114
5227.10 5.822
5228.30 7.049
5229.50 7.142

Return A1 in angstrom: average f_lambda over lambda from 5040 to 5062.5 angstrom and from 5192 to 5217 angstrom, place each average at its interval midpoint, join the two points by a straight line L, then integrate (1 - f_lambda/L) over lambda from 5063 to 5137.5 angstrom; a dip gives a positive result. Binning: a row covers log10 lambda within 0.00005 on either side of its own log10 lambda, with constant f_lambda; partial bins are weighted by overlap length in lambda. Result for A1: 4.8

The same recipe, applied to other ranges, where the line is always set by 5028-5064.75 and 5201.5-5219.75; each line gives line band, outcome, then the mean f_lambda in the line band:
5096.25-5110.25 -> 1.6 angstrom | 6.67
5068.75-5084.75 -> 1.7 angstrom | 6.75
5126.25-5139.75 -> 0.5 angstrom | 7.19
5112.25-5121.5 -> 0.2 angstrom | 7.32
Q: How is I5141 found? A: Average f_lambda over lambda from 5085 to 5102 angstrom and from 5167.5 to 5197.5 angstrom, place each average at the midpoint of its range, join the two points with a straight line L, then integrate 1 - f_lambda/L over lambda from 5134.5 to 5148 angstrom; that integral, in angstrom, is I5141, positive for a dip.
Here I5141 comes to -2.35 angstrom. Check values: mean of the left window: 7.33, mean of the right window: 4.97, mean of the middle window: 7.13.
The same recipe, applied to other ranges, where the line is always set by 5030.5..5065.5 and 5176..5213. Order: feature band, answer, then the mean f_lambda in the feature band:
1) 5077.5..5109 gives 0.5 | 7.07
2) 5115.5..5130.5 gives -0.9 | 7.26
